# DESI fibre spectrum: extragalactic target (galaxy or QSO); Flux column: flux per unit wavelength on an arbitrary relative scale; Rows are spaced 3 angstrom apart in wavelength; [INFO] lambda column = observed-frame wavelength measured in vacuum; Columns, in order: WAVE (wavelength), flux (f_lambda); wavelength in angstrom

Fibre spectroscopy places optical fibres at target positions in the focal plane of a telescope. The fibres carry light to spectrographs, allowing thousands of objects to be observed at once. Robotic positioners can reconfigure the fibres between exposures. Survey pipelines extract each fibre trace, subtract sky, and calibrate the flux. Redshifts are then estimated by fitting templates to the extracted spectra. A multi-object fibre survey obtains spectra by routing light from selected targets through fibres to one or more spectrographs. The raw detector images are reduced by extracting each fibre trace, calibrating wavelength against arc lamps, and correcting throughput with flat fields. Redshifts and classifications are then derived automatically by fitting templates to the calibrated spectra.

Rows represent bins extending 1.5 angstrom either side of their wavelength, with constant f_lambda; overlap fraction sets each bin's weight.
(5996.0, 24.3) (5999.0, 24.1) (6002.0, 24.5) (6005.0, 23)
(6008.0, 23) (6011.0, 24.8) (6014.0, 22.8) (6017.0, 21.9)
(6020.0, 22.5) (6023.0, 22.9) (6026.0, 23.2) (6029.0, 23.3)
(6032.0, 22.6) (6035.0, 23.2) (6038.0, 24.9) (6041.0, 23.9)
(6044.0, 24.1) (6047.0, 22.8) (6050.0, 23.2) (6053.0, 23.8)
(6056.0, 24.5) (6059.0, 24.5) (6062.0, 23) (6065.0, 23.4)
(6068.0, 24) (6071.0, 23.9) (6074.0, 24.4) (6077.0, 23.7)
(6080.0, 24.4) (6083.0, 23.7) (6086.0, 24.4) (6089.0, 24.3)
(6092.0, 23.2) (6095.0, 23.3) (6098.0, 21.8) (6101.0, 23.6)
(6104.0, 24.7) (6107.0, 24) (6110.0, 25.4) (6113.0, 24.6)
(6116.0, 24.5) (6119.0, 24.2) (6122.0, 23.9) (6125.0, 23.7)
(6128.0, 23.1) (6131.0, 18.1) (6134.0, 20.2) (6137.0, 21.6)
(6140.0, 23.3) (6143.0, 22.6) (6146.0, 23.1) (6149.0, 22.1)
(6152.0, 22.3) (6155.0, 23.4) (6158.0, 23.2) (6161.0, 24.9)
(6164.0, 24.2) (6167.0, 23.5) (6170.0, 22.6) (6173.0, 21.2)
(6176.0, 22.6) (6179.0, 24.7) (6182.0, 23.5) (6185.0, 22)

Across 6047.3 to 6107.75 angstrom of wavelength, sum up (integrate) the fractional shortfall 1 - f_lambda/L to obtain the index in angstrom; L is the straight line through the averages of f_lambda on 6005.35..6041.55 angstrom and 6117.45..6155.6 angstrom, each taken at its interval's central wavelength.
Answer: -2.5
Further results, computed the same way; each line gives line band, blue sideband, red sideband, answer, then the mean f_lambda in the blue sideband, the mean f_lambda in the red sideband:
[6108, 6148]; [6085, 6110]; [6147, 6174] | 0.82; 23.8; 23.1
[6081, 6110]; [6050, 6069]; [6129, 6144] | -1.54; 23.8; 21.2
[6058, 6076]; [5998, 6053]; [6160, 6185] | -0.38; 23.4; 23.3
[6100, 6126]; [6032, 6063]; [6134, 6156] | -1.64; 23.7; 22.4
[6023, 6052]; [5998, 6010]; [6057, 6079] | 0.41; 23.7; 23.9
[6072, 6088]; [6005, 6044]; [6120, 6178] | -0.78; 23.3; 22.6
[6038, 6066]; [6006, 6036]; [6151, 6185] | -0.84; 23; 23.2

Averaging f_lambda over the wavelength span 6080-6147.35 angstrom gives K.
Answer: 23.3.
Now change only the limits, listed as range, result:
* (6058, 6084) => 23.9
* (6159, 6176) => 23.2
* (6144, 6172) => 23.2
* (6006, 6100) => 23.5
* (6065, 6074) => 23.9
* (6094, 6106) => 23.4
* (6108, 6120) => 24.7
